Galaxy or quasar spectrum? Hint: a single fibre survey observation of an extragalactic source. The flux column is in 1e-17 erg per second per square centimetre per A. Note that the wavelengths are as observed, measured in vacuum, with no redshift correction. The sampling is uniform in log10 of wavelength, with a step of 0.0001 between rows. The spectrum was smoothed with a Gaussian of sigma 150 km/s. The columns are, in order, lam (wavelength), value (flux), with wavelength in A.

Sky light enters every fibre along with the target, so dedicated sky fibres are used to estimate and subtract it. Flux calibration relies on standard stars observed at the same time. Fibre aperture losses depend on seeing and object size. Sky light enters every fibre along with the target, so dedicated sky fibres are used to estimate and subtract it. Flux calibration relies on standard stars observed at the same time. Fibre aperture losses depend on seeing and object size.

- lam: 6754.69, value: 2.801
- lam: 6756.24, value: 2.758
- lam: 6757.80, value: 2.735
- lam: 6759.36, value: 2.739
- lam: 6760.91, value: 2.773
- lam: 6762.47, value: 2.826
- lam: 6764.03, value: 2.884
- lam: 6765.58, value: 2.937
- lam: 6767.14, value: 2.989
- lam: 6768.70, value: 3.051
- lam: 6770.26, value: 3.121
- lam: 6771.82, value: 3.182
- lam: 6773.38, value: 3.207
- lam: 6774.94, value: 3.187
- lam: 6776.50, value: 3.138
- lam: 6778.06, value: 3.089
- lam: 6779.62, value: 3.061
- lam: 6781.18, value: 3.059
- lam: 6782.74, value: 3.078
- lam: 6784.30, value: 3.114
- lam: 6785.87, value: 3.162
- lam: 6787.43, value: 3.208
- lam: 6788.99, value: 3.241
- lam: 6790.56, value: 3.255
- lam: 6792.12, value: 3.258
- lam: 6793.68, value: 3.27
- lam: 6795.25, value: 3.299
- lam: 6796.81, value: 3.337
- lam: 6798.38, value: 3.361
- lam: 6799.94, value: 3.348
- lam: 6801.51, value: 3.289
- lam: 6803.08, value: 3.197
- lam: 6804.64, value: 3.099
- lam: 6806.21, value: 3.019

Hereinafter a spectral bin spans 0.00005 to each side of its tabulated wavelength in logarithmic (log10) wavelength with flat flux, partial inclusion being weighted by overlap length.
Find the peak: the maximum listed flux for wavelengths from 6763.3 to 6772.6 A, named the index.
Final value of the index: 3.182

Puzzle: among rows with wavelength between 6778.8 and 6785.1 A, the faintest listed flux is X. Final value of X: 3.059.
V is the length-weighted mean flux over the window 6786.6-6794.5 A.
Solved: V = 3.25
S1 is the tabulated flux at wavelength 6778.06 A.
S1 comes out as 3.089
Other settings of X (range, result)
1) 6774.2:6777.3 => 3.138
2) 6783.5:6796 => 3.114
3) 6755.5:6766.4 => 2.735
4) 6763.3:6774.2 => 2.884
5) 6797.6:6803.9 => 3.197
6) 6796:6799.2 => 3.337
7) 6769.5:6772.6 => 3.121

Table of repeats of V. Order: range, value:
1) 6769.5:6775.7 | 3.17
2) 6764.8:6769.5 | 2.99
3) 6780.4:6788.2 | 3.12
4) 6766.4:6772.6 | 3.08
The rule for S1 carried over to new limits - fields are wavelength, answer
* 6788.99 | 3.241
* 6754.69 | 2.801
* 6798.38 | 3.361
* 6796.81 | 3.337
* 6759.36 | 2.739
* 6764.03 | 2.884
